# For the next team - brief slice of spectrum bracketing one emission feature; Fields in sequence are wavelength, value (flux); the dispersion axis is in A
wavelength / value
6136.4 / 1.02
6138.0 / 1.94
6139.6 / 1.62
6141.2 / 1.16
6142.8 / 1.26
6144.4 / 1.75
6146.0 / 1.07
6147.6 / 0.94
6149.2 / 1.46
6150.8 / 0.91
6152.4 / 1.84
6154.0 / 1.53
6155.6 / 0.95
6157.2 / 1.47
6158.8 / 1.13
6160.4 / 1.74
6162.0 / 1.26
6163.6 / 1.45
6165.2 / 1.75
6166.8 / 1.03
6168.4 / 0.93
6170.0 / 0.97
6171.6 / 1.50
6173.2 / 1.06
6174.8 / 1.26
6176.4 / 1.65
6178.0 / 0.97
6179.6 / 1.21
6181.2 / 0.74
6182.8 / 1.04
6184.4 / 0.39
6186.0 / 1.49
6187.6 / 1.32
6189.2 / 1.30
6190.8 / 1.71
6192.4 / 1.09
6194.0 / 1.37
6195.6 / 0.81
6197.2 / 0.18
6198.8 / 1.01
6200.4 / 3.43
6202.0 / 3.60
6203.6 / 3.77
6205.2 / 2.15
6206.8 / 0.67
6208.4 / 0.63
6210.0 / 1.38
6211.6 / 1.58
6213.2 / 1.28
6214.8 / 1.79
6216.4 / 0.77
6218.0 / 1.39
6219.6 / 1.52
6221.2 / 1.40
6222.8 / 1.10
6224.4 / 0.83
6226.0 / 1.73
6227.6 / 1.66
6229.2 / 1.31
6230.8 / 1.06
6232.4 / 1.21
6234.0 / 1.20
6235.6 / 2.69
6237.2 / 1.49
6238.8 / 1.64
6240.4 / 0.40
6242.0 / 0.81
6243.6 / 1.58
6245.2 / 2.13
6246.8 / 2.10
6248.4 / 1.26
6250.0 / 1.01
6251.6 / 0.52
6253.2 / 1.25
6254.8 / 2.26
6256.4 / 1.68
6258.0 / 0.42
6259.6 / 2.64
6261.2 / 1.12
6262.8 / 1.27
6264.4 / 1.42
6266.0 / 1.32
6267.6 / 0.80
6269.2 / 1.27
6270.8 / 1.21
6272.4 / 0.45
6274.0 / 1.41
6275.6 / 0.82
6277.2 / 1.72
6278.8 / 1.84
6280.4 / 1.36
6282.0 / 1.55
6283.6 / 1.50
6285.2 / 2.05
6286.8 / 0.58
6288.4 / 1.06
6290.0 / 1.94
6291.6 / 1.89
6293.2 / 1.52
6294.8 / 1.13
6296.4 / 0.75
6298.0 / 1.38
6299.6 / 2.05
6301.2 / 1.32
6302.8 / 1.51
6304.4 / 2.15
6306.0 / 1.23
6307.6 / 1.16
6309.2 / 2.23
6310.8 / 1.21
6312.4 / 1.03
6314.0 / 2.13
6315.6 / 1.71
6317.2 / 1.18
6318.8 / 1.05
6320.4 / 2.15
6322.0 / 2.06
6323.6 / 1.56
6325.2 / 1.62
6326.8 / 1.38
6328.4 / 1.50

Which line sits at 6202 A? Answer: Hbeta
